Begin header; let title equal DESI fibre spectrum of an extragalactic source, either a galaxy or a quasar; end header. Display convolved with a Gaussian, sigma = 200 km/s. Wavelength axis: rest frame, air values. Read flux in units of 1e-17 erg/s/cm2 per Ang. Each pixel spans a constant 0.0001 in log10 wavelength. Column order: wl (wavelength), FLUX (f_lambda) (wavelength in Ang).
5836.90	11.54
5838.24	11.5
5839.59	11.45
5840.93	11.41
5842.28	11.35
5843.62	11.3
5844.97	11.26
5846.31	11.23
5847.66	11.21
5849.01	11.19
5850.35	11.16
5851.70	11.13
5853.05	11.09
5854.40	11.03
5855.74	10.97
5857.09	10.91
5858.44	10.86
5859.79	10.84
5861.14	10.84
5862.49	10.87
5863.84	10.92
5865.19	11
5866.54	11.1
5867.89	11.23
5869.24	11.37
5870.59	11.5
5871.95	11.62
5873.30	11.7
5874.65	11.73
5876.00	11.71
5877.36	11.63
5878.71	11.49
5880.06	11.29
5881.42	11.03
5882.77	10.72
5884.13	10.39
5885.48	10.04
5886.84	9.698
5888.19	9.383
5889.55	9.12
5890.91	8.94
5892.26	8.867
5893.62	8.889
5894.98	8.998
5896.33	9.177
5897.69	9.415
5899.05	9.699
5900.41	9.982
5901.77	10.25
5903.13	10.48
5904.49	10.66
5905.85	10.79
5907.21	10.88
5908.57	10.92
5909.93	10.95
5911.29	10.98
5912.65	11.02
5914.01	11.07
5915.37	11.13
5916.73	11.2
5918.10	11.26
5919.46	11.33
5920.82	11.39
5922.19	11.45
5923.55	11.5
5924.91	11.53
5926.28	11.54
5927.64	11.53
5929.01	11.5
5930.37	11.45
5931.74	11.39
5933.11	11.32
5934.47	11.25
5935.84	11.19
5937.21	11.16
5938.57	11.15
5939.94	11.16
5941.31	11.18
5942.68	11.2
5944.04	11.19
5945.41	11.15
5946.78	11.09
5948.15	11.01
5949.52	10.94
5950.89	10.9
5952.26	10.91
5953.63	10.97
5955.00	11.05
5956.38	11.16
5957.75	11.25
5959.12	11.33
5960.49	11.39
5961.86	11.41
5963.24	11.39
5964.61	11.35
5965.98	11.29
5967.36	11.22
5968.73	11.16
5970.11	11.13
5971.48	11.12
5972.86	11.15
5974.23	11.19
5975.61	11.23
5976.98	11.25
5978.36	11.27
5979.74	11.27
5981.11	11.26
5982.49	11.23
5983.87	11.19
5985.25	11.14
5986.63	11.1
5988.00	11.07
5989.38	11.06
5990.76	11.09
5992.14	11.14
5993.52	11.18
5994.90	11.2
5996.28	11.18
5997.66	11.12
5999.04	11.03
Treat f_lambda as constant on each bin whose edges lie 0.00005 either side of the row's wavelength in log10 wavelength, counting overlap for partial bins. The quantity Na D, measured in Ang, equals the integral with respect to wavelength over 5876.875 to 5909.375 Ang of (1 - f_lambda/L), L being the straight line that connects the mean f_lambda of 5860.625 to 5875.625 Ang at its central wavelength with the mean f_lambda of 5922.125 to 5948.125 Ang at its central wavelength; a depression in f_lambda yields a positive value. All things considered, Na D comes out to 3.4 Ang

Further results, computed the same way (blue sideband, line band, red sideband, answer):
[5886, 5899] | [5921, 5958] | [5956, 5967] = -2.1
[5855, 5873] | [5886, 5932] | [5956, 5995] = 2.5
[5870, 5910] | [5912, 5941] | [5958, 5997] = -1.6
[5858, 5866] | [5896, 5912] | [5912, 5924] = 1.1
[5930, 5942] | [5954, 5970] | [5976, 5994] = -0.1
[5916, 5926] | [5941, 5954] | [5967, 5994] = 0.3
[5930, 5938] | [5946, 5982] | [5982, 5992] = 0.0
